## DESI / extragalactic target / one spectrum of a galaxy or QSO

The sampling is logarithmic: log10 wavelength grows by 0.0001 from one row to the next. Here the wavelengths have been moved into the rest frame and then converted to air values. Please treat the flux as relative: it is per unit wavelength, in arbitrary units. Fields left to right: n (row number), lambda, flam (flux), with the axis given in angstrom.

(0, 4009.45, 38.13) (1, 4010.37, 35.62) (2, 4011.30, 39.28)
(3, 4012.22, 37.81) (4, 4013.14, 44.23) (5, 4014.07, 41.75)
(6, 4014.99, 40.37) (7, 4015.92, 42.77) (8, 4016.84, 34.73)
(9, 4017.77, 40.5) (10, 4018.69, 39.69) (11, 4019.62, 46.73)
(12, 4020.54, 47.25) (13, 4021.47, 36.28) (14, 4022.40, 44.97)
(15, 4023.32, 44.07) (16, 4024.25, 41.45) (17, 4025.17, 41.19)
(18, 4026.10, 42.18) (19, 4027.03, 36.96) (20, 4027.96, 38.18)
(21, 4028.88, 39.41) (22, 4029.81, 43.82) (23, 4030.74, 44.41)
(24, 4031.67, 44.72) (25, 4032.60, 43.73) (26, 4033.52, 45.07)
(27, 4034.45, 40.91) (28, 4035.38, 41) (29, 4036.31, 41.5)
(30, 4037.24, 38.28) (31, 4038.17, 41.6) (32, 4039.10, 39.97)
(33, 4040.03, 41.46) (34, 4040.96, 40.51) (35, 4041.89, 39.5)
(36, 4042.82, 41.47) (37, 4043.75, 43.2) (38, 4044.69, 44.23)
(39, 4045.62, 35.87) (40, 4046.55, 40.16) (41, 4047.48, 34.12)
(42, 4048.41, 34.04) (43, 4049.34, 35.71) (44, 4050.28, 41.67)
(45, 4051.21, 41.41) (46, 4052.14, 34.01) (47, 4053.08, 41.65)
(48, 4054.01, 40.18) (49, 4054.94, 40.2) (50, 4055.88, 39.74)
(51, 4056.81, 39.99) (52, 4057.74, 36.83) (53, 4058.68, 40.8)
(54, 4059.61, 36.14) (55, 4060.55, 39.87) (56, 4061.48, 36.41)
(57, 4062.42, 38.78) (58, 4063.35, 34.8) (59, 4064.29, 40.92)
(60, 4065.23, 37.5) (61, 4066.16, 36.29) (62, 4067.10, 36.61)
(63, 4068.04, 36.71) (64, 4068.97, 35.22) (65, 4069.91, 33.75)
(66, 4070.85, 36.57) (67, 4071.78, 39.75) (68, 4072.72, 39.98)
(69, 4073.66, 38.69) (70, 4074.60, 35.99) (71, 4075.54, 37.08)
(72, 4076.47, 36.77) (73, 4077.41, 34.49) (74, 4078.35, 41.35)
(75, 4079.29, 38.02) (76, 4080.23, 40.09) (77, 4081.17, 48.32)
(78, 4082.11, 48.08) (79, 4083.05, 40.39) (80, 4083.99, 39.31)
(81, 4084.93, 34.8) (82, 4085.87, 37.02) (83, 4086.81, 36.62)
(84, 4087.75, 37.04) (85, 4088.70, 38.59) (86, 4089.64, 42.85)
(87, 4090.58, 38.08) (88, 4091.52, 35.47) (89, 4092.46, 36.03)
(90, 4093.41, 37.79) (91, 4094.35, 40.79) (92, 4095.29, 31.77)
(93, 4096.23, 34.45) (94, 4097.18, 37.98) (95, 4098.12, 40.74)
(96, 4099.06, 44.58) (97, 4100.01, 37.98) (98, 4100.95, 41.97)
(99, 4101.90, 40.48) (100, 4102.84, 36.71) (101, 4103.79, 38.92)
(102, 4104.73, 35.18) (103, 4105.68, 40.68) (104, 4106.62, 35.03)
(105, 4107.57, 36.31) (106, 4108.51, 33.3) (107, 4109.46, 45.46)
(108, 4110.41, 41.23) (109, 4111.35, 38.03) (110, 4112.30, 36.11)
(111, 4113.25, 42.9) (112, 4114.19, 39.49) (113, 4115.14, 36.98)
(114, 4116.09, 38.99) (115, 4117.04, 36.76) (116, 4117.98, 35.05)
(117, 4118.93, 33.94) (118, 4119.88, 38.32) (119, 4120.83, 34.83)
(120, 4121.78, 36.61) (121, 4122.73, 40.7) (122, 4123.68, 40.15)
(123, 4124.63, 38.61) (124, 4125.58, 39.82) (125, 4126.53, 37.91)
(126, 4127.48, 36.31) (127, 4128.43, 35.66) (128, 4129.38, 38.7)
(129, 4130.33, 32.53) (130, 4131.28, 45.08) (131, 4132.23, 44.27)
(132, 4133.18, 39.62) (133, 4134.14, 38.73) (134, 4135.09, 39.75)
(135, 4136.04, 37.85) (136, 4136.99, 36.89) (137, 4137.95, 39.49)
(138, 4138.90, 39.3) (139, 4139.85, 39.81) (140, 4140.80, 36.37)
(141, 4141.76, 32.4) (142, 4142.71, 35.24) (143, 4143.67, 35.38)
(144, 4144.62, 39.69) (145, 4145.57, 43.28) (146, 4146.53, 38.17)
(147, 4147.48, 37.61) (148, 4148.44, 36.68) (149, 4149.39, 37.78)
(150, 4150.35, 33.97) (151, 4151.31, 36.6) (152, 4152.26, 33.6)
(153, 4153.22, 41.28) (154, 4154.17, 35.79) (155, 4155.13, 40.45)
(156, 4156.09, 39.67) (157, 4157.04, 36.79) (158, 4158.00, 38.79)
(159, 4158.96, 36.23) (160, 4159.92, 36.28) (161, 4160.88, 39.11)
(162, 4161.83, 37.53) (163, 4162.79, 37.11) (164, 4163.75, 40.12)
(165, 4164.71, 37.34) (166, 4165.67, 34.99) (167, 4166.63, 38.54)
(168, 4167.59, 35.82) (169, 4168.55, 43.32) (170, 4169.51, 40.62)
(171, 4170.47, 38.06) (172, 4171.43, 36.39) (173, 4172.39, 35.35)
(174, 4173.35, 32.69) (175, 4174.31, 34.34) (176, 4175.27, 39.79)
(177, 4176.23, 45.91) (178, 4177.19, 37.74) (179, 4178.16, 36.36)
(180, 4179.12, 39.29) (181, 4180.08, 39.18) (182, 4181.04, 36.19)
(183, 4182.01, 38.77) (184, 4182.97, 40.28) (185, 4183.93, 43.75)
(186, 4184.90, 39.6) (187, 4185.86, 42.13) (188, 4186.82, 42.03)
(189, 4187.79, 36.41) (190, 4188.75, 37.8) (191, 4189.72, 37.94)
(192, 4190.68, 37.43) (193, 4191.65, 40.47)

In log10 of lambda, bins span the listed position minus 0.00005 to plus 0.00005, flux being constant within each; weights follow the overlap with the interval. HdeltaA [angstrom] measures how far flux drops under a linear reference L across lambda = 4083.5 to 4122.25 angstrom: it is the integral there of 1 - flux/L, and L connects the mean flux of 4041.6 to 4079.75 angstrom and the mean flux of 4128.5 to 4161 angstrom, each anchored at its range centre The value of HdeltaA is 0.2 angstrom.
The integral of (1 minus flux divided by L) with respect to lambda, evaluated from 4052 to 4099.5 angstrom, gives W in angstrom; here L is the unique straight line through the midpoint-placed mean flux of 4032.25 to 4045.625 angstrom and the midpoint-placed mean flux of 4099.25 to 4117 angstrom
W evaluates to 1.9 angstrom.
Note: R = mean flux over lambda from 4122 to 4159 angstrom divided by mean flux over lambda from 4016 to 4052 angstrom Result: 0.93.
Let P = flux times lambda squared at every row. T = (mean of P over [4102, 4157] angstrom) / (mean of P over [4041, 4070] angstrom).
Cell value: 1.0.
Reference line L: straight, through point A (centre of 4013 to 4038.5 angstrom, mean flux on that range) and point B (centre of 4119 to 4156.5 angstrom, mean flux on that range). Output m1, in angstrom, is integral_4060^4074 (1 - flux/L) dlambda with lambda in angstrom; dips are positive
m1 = 1.0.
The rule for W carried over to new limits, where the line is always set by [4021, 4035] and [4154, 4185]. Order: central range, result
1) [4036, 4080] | 2.8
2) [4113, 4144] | 1.0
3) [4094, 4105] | 0.4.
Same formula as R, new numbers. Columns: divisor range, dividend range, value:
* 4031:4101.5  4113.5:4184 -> 0.97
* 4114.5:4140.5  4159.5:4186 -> 1.00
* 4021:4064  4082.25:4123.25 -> 0.95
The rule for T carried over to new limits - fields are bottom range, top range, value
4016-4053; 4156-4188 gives 1.01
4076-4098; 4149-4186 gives 1.03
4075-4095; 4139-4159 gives 0.99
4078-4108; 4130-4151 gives 1.01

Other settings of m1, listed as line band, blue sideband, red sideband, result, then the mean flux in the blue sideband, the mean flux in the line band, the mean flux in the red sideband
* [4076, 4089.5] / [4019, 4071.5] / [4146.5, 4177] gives -0.10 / 39.8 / 39.4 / 37.7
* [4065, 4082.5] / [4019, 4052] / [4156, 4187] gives 0.78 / 41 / 38.5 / 38.4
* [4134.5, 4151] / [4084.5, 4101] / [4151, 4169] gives 0.11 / 37.9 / 37.6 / 37.9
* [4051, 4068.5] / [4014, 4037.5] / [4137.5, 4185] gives 1.04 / 41.6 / 38.3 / 38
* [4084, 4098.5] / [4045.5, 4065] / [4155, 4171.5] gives 0.33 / 38.3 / 37.4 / 38.2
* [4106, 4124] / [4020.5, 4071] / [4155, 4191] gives 0.49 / 39.6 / 37.9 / 38.4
